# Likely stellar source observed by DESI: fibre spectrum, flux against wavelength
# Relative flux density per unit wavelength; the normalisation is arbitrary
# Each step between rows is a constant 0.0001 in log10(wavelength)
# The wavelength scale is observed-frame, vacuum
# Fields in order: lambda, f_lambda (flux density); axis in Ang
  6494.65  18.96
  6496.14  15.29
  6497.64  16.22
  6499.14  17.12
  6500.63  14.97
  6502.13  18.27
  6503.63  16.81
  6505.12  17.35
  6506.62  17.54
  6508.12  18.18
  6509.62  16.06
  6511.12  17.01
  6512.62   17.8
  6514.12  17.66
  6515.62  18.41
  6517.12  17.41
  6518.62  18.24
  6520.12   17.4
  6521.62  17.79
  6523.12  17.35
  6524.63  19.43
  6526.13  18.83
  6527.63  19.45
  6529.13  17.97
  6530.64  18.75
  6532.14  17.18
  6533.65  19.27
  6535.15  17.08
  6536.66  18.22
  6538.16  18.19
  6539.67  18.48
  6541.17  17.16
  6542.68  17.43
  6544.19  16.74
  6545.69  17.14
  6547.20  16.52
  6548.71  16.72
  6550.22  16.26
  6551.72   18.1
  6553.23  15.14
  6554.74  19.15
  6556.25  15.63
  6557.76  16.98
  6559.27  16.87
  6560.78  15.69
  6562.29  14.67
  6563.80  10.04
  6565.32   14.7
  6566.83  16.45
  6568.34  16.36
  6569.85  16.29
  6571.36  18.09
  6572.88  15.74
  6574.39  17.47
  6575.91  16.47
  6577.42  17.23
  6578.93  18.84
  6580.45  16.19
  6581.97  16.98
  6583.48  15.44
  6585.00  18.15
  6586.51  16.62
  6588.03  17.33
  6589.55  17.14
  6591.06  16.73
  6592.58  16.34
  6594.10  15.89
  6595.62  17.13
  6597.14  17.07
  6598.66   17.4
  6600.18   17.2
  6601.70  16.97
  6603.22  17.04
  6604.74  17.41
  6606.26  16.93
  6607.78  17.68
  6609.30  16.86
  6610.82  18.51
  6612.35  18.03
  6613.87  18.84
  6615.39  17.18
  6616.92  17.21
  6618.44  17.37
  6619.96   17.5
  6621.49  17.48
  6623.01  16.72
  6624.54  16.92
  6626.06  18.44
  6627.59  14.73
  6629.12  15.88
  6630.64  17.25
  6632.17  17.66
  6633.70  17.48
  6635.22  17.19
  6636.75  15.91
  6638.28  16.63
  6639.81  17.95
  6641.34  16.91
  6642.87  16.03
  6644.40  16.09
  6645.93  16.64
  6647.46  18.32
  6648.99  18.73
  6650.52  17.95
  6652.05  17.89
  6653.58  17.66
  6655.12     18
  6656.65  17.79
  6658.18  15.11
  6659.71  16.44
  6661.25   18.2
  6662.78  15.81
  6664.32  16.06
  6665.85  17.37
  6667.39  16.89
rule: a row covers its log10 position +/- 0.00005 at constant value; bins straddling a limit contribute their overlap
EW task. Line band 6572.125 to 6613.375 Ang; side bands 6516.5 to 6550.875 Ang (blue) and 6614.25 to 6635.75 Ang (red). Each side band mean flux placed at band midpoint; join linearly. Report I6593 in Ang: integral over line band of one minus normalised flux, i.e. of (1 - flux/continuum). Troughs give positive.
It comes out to 0.6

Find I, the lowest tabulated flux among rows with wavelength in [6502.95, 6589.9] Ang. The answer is 10.04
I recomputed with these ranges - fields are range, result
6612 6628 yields 14.73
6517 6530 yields 17.35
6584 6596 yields 15.89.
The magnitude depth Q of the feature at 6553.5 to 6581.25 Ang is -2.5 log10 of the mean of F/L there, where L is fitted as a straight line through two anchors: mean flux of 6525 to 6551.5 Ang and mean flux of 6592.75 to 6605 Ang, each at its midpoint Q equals 0.07 mag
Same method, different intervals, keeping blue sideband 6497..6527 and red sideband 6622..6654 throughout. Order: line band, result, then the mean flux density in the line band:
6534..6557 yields 0.01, 17.2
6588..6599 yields 0.03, 16.8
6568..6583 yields 0.02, 17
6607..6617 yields -0.04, 17.8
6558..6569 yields 0.15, 15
